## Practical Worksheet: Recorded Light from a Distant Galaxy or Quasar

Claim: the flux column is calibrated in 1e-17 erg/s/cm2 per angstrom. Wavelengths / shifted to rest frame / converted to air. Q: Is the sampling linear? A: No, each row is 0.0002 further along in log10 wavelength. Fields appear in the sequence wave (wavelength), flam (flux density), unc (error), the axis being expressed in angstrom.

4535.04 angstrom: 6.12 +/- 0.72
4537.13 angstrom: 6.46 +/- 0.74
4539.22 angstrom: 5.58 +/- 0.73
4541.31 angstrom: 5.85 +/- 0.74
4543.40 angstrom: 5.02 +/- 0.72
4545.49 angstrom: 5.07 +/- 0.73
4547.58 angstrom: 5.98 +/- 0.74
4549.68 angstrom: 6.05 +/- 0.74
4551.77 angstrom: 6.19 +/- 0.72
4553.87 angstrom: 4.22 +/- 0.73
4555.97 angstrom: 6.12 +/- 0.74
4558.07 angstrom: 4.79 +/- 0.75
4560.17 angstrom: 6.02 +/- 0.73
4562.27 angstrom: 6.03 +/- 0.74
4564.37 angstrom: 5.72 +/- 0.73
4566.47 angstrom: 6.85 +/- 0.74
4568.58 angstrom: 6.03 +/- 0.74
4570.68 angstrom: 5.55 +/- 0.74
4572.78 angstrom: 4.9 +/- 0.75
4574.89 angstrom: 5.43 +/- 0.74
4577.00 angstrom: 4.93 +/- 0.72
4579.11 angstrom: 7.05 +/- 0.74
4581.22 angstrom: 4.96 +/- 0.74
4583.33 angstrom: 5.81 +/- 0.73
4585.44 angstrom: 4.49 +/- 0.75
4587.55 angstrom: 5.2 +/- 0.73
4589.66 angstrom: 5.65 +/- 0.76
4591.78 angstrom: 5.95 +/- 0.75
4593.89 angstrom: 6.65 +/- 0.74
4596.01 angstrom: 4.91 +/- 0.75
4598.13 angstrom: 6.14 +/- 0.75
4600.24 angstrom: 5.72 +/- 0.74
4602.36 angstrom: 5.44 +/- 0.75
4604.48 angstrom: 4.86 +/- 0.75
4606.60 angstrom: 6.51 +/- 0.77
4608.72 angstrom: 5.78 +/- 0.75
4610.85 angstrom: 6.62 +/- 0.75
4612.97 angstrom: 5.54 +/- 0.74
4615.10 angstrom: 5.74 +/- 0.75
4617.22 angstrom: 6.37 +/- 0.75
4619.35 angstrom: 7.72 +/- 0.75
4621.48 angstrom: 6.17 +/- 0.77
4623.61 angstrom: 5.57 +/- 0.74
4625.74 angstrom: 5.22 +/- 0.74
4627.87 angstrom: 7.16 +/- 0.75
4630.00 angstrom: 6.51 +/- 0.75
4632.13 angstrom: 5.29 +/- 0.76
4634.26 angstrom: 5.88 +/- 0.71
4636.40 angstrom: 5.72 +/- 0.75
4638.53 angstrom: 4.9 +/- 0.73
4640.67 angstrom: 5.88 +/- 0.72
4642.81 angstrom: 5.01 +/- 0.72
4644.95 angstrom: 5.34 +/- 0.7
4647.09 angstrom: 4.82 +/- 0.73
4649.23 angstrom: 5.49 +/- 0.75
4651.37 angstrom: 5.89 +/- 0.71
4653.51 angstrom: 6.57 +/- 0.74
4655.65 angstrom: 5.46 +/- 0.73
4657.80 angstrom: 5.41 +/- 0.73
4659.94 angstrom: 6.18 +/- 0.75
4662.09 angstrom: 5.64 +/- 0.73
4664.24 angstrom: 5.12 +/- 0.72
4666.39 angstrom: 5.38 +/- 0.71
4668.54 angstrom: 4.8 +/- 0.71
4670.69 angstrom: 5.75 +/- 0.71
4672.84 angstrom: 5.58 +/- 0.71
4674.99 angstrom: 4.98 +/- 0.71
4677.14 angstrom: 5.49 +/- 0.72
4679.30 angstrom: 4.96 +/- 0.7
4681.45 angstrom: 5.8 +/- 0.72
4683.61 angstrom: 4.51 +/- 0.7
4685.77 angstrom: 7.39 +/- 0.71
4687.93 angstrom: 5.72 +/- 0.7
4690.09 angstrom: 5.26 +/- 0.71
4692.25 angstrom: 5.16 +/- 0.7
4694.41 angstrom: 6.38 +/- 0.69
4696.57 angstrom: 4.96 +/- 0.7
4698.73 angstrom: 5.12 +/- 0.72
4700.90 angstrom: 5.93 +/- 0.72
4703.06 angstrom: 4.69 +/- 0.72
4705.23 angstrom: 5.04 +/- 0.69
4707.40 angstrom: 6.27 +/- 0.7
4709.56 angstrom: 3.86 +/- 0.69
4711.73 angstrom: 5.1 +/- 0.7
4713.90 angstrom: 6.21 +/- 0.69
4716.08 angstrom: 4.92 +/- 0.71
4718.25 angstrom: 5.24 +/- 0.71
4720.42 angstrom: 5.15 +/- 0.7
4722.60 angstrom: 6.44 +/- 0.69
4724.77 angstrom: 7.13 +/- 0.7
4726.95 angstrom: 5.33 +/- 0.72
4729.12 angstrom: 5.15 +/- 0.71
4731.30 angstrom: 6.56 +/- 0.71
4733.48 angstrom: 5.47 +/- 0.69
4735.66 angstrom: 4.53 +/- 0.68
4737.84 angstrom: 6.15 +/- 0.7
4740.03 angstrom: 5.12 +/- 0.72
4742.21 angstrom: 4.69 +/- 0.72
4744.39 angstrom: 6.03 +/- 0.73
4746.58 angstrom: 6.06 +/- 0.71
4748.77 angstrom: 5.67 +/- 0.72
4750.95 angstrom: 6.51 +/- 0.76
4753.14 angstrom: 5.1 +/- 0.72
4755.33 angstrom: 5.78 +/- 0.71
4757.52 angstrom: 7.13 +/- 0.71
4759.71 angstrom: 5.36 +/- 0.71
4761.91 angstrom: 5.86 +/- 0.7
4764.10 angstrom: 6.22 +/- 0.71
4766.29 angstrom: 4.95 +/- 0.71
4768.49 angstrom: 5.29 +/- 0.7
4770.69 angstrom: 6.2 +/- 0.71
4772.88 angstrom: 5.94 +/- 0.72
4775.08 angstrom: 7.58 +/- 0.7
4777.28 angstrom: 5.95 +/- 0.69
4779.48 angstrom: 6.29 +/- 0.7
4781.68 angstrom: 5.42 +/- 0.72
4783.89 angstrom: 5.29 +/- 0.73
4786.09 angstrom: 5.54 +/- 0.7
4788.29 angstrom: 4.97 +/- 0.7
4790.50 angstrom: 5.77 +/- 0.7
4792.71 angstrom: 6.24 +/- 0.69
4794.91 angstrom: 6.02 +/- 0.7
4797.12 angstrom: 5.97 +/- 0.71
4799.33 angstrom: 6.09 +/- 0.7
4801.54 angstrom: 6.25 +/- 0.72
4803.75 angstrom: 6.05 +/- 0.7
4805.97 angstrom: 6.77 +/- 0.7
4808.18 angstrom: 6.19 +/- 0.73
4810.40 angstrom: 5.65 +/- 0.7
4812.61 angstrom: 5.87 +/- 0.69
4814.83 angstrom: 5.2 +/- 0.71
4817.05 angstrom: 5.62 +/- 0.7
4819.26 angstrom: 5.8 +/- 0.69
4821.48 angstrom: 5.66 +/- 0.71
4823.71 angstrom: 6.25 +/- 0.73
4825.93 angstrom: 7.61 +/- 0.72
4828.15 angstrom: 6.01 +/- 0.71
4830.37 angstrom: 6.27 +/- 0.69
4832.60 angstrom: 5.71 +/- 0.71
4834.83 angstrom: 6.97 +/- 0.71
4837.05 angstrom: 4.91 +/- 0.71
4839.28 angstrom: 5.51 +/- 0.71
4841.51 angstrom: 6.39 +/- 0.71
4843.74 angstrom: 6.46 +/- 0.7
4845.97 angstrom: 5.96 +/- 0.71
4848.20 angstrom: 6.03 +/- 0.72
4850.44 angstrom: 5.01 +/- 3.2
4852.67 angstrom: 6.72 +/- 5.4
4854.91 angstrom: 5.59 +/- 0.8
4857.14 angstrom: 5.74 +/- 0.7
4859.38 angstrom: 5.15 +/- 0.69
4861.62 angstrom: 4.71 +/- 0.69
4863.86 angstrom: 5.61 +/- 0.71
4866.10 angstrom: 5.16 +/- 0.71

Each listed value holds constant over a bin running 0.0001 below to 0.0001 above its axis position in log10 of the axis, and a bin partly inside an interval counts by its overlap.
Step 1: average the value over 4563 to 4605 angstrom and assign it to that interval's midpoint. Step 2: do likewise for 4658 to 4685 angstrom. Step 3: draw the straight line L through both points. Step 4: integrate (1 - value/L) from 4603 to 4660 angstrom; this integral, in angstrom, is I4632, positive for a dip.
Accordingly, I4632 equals -3.5 angstrom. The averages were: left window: 5.63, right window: 5.37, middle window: 5.83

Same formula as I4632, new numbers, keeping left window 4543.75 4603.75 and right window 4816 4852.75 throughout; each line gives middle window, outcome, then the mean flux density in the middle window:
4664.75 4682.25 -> 1.38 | 5.33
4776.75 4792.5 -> 0.87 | 5.63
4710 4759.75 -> 1.76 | 5.67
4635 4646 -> 0.66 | 5.38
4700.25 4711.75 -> 1.40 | 5.13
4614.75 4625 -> -1.12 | 6.32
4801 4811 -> -0.36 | 6.2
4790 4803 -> -0.21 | 6.07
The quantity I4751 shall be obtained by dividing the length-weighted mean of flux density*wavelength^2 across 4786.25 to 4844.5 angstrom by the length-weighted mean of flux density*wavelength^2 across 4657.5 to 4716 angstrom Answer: 1.17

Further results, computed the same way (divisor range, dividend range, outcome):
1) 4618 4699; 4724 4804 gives 1.08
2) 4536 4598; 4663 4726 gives 1.02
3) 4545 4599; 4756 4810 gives 1.16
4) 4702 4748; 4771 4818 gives 1.12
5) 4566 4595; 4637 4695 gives 1.01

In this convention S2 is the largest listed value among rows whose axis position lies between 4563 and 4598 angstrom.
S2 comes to 7.05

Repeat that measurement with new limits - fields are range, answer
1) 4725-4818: 7.58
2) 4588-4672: 7.72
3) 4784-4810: 6.77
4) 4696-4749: 7.13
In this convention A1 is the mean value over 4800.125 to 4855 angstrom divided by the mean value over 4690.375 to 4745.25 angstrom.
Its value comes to 1.10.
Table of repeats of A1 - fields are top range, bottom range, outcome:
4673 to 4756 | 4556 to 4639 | 0.95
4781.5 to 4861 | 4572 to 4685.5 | 1.04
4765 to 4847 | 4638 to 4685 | 1.10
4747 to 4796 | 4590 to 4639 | 0.99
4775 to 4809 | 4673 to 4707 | 1.10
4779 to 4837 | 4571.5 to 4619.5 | 1.04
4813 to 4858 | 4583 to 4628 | 1.02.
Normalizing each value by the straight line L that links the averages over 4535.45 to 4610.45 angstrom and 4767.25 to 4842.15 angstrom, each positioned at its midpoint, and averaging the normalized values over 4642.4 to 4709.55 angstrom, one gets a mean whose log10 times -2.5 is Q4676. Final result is 0.065 mag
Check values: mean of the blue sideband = 5.67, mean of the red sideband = 5.97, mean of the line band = 5.47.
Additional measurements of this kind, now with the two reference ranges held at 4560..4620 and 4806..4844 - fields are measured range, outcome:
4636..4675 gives 0.07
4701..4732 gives 0.08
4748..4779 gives 0.00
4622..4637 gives -0.02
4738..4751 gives 0.06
